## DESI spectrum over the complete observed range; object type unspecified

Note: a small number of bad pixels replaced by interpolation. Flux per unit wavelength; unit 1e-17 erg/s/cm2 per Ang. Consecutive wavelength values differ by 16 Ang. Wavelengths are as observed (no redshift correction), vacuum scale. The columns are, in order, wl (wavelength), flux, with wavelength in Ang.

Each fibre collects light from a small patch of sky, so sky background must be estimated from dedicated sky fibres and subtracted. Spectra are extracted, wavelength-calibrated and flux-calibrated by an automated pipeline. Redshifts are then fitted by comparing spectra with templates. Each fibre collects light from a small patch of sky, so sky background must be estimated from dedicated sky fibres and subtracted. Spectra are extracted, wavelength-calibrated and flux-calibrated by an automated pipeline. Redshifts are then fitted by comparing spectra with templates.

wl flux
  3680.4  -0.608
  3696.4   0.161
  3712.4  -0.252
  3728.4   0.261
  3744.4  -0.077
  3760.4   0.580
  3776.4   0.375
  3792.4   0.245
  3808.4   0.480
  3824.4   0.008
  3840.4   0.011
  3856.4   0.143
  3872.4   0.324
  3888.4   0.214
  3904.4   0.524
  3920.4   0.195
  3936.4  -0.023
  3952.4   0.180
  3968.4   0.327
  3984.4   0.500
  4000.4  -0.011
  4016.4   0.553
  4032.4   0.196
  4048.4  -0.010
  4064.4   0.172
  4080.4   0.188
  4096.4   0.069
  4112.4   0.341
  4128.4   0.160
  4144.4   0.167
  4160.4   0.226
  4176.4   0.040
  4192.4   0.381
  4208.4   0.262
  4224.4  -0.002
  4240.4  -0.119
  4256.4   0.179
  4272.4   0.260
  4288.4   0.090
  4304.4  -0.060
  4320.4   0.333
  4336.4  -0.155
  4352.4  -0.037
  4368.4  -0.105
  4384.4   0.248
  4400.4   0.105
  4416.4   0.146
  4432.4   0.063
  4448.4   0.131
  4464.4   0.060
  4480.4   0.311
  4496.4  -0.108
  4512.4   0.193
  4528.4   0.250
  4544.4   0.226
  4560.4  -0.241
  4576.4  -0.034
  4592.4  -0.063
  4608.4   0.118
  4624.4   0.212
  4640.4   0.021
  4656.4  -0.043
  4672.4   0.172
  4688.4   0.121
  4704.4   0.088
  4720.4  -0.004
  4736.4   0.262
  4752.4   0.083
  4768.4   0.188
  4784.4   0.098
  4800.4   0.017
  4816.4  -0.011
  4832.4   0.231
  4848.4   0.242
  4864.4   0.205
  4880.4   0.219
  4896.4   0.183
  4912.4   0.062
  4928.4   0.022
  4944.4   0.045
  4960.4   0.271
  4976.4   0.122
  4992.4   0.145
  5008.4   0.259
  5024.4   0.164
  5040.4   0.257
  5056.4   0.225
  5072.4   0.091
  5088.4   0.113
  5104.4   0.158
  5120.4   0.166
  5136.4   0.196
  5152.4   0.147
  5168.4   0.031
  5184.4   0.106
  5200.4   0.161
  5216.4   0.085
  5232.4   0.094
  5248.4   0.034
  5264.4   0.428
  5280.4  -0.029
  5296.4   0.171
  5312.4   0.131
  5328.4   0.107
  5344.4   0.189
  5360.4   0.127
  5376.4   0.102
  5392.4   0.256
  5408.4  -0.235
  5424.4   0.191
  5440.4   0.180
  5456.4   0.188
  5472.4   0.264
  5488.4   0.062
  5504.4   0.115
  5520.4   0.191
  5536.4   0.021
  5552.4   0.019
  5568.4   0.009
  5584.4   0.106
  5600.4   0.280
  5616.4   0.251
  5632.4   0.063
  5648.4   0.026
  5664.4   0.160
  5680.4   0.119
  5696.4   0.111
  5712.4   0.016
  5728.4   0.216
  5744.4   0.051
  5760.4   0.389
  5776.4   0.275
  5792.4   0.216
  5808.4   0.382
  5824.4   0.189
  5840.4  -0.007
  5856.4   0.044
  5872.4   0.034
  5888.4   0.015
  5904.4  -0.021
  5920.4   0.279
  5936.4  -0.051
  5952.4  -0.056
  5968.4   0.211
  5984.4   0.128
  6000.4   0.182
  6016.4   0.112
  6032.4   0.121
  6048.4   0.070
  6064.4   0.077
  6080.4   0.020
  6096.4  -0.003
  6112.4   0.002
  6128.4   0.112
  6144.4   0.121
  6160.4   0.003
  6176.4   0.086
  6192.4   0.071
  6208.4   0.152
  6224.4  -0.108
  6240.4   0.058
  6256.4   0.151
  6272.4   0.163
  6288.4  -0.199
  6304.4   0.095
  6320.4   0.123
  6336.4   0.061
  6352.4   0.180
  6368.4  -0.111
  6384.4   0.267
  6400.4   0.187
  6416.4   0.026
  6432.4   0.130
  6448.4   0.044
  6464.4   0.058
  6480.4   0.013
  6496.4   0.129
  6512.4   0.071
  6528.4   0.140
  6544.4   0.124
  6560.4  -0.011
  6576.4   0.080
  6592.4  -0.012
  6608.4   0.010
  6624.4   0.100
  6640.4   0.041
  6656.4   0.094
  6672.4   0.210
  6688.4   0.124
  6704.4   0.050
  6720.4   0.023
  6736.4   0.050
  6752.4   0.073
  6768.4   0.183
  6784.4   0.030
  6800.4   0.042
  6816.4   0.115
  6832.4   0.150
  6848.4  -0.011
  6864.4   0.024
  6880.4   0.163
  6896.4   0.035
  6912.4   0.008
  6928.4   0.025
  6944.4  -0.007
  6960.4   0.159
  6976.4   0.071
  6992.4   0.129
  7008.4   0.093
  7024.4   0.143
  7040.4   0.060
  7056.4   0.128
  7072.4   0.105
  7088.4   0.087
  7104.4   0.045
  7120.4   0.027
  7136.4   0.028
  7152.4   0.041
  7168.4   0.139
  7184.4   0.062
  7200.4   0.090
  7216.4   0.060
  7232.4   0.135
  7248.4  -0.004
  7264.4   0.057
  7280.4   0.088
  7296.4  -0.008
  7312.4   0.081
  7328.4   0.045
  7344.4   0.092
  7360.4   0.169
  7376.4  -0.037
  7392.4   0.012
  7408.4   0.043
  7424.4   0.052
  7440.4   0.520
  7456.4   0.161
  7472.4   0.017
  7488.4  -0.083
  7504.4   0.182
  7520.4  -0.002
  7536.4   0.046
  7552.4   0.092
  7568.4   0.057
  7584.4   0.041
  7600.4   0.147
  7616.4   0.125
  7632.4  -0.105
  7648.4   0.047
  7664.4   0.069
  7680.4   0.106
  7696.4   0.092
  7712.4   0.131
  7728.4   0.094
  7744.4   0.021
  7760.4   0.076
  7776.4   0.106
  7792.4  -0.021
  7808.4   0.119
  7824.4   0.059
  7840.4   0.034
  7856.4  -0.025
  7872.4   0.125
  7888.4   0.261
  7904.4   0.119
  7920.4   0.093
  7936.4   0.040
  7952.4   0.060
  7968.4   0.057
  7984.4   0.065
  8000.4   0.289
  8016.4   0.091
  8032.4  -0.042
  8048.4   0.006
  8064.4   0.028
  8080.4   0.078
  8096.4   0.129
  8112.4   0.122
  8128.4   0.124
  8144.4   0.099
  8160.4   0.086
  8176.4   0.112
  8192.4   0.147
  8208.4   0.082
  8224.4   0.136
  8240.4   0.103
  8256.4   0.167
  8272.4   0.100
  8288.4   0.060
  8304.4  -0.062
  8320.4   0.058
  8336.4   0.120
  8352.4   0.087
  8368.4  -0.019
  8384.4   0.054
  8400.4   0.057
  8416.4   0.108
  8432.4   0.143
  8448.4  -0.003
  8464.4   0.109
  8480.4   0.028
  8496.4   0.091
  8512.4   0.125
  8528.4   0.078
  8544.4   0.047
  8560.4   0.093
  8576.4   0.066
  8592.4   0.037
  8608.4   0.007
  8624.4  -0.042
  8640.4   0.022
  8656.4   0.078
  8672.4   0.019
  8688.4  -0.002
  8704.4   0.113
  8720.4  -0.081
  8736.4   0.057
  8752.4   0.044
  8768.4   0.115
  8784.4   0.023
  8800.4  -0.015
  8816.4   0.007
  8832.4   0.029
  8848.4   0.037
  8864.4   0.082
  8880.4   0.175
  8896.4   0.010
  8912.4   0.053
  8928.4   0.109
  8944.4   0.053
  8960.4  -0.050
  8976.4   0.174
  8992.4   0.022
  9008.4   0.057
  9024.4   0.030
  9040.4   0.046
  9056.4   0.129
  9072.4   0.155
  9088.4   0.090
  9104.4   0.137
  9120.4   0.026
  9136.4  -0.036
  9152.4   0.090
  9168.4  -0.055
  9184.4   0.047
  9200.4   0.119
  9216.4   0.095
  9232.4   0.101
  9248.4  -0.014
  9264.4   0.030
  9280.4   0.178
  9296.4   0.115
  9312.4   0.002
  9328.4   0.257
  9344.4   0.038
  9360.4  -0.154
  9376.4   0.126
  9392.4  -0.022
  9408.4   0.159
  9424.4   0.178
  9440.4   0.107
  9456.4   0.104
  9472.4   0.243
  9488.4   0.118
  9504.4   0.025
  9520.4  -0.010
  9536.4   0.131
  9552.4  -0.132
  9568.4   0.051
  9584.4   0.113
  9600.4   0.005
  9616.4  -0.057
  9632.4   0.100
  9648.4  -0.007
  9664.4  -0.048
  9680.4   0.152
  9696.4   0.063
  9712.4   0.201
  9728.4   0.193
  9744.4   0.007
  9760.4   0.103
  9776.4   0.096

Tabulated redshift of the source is 1.00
